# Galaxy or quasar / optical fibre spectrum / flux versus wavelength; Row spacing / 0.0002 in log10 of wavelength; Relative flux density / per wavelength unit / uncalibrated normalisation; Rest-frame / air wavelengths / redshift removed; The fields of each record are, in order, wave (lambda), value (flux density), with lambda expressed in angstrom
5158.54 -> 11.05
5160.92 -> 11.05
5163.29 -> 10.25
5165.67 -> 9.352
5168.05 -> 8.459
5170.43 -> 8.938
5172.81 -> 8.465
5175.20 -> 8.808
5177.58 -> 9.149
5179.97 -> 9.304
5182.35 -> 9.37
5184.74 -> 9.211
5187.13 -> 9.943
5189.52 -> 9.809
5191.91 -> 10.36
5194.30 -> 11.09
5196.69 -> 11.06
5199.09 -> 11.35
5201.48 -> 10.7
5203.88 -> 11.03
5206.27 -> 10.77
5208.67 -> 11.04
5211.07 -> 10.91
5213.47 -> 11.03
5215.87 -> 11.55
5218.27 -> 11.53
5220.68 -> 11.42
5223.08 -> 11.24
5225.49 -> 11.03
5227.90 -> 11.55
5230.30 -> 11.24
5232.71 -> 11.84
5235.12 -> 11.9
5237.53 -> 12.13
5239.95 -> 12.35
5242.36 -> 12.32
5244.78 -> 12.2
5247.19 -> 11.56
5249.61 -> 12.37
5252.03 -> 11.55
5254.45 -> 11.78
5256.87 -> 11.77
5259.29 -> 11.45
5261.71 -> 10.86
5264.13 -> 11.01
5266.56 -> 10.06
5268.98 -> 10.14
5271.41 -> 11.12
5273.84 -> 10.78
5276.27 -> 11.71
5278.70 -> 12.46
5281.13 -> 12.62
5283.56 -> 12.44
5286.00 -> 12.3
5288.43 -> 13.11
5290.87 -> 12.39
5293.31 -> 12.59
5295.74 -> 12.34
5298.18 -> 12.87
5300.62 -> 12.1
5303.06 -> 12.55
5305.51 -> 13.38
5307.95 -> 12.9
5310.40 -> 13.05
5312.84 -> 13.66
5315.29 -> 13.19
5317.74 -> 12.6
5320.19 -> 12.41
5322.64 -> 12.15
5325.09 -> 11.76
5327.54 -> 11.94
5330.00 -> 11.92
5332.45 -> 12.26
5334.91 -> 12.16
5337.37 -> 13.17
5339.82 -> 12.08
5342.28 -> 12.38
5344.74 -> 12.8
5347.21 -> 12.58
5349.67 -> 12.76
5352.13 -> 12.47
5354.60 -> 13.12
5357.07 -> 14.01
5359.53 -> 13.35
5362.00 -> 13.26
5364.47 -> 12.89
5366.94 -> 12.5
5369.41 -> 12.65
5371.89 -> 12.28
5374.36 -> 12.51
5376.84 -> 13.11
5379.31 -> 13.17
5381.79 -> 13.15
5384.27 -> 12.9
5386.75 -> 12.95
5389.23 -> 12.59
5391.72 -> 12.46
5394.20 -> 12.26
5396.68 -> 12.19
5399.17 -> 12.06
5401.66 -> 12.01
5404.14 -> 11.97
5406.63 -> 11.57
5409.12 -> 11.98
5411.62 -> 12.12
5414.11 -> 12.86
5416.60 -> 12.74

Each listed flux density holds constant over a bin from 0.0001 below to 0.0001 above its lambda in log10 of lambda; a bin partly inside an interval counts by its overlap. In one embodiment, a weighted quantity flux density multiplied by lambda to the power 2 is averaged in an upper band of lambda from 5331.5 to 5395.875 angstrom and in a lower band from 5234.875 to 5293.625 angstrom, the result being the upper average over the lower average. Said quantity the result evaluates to 1.12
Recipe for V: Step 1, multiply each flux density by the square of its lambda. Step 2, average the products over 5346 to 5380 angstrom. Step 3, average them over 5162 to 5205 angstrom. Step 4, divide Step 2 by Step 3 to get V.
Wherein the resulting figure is 1.41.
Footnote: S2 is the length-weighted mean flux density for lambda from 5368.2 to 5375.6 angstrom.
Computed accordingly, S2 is 12.5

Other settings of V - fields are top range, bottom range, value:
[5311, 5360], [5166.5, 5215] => 1.33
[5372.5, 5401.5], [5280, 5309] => 1.04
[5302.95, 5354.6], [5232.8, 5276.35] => 1.13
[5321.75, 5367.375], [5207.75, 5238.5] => 1.16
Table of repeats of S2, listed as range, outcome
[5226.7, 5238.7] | 11.7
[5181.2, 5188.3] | 9.5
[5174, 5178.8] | 8.96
